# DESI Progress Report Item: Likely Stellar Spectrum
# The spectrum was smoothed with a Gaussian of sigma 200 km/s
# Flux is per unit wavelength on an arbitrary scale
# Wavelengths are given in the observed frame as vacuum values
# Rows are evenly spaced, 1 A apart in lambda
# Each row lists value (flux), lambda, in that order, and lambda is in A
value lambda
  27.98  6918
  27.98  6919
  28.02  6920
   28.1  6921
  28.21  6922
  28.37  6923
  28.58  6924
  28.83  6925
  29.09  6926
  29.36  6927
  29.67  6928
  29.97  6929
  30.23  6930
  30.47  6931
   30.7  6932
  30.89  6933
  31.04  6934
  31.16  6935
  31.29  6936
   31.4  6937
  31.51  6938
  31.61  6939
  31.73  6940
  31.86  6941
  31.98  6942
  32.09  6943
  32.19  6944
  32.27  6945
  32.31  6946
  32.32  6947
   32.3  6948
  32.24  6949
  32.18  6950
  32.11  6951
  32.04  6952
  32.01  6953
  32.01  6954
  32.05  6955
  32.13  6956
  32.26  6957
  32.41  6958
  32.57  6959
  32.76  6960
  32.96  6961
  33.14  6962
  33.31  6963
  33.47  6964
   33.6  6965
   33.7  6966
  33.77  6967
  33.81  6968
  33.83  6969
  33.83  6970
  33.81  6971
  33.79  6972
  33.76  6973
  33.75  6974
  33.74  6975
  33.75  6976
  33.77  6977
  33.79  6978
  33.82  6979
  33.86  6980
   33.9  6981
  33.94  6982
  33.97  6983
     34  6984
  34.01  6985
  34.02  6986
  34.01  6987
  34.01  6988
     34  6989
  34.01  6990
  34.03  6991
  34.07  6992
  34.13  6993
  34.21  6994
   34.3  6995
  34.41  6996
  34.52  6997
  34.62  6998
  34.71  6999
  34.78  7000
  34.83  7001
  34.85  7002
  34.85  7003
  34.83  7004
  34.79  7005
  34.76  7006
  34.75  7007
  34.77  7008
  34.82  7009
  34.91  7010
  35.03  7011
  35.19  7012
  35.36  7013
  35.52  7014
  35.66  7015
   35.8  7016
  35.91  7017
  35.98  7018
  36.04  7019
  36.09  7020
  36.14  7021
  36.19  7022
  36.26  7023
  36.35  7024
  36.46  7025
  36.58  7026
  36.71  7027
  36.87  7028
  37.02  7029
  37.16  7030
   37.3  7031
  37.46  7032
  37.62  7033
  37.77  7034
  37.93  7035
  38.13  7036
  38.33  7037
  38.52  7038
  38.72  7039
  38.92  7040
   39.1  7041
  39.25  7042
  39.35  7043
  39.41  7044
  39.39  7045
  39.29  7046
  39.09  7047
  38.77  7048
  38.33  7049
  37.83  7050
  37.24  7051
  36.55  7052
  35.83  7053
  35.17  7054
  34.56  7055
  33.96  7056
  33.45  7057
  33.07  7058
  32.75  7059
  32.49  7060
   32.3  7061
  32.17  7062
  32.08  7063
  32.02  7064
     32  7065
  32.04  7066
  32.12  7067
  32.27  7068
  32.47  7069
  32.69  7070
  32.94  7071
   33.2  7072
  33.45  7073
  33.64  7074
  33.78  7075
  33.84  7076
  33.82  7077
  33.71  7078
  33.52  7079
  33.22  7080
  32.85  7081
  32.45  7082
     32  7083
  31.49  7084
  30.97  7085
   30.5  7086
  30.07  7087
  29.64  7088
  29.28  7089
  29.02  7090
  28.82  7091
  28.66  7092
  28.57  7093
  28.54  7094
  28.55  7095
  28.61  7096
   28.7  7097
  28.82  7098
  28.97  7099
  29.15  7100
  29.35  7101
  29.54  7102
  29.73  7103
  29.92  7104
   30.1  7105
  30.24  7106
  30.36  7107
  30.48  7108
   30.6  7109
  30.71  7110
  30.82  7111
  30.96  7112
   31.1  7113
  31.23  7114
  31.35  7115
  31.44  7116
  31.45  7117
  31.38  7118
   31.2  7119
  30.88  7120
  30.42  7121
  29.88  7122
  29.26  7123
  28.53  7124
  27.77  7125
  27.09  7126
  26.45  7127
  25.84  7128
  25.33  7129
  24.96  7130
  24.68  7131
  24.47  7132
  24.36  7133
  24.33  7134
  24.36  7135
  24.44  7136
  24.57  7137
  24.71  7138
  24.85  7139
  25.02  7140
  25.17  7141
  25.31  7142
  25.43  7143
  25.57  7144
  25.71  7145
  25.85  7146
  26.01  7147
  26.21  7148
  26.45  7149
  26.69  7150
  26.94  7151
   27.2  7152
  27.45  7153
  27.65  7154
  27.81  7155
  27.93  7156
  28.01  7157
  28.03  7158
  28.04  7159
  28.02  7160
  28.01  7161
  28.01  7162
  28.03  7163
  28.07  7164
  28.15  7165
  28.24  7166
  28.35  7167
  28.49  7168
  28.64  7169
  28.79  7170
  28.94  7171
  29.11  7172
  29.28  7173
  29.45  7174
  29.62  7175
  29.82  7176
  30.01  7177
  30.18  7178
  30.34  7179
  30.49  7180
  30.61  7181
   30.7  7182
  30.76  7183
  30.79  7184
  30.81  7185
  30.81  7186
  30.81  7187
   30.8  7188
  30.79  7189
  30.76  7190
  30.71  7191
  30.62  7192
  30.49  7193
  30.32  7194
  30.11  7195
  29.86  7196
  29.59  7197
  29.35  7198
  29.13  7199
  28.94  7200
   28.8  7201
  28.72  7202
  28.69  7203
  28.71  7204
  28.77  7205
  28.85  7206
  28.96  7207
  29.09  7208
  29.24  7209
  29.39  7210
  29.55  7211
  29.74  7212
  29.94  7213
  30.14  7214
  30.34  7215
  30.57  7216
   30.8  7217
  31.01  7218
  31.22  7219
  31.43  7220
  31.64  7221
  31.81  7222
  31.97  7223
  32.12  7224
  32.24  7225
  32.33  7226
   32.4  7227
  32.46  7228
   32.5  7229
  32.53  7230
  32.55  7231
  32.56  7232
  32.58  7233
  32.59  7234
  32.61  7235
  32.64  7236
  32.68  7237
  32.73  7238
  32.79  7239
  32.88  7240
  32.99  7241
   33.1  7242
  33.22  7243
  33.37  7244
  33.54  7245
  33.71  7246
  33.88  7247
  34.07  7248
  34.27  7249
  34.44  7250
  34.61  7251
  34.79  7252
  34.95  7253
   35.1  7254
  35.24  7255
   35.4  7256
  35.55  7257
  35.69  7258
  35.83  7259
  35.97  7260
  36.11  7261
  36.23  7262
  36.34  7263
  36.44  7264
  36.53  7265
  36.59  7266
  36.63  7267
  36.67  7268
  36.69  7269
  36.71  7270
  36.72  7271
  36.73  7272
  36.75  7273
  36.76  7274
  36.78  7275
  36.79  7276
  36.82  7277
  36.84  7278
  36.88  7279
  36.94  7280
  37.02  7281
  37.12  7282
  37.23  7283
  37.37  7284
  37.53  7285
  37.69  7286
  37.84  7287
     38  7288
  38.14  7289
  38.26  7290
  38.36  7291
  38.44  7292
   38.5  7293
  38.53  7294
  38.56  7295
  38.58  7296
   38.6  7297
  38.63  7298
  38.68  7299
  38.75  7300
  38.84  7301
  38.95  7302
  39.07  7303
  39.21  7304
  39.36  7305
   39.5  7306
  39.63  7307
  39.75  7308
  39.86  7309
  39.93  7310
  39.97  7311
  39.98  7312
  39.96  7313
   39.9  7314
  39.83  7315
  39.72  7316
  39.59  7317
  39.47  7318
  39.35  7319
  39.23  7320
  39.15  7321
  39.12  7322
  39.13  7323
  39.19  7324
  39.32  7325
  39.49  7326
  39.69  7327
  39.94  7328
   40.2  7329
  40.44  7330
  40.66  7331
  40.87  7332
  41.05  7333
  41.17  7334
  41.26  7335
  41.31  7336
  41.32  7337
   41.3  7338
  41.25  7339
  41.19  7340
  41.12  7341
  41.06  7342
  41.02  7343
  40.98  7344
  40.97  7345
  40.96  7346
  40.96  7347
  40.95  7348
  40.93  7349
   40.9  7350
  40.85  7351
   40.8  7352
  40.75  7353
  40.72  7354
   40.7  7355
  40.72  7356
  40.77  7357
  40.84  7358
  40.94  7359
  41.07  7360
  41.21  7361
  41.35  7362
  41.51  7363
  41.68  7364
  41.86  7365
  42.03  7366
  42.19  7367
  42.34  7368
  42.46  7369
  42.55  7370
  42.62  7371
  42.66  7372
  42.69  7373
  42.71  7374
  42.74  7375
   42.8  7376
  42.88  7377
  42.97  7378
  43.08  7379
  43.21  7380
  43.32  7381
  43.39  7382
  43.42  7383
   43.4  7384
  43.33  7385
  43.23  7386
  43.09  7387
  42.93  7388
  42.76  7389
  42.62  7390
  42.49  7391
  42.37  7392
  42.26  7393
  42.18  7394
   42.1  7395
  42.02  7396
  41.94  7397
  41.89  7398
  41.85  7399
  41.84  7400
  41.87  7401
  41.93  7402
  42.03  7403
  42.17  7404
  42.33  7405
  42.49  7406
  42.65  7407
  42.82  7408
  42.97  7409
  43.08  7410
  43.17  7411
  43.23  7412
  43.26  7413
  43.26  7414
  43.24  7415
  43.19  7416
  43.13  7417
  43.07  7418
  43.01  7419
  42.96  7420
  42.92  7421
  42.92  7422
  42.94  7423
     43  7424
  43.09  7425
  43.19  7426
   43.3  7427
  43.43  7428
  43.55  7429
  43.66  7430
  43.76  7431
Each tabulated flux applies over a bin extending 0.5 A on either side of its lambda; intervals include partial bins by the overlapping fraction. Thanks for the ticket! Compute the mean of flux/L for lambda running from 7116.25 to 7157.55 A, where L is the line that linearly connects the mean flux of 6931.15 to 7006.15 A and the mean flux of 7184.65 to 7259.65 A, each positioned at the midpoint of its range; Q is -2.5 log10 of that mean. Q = 0.200 mag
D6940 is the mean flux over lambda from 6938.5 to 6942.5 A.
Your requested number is 31.8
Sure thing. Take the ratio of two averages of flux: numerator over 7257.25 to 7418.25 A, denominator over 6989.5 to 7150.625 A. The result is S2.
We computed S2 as 1.25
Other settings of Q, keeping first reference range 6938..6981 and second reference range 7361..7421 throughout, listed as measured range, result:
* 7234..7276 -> 0.13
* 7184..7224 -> 0.26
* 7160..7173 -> 0.30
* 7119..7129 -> 0.27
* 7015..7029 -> -0.06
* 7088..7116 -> 0.21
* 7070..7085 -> 0.08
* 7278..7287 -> 0.08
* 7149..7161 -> 0.33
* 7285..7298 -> 0.06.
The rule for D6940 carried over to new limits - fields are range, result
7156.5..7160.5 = 28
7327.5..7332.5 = 40.4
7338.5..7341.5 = 41.2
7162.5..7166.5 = 28.1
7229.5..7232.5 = 32.5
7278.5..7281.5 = 36.9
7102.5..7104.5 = 29.8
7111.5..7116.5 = 31.2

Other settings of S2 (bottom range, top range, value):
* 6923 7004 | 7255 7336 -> 1.17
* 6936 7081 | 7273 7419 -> 1.18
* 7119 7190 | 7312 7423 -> 1.50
